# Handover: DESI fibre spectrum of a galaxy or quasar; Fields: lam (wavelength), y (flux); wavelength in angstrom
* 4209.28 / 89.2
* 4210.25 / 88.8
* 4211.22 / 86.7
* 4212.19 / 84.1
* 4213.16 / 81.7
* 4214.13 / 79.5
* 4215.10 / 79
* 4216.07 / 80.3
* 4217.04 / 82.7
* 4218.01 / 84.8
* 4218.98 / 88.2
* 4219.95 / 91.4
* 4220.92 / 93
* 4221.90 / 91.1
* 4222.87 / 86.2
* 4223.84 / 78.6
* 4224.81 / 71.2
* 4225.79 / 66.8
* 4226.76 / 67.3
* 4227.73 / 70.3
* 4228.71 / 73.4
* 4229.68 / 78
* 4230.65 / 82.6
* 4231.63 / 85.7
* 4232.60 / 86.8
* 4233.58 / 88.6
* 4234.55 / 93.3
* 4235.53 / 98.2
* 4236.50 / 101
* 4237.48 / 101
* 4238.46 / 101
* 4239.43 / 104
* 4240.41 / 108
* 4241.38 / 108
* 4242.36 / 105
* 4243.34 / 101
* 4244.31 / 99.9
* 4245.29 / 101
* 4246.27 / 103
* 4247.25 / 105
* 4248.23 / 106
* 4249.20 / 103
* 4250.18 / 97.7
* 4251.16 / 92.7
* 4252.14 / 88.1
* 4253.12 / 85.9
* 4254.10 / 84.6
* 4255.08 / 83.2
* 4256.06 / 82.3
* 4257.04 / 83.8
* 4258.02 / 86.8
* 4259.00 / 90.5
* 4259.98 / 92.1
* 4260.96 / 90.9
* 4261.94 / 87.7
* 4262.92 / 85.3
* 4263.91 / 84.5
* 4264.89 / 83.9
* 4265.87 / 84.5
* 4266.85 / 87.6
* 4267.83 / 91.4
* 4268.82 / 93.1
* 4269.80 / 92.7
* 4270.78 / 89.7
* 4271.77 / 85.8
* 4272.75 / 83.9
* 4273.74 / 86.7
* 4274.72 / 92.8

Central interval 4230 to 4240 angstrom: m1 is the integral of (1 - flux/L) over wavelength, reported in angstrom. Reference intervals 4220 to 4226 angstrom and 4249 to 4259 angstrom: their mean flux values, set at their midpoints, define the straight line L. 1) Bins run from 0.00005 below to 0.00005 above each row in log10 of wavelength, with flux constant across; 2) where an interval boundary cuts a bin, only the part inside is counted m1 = -1.09 angstrom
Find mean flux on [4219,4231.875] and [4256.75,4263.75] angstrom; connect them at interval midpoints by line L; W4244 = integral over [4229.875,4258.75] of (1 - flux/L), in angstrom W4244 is -3.8 angstrom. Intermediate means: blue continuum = 79.8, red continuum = 88.1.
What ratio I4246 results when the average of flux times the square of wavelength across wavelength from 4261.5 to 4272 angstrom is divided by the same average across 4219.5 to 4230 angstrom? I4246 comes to 1.14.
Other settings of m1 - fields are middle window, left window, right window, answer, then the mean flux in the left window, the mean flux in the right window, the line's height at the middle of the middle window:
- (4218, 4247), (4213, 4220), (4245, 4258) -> -0.9 angstrom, 83.1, 93.2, 87.7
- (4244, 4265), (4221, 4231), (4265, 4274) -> -1.9 angstrom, 77.1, 88.2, 84.4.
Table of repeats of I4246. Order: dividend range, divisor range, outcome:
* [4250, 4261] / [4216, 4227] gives 1.09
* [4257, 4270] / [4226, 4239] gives 1.04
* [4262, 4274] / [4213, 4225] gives 1.06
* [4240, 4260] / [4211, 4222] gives 1.14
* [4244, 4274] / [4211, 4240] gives 1.08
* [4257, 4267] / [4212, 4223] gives 1.05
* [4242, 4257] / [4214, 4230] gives 1.21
